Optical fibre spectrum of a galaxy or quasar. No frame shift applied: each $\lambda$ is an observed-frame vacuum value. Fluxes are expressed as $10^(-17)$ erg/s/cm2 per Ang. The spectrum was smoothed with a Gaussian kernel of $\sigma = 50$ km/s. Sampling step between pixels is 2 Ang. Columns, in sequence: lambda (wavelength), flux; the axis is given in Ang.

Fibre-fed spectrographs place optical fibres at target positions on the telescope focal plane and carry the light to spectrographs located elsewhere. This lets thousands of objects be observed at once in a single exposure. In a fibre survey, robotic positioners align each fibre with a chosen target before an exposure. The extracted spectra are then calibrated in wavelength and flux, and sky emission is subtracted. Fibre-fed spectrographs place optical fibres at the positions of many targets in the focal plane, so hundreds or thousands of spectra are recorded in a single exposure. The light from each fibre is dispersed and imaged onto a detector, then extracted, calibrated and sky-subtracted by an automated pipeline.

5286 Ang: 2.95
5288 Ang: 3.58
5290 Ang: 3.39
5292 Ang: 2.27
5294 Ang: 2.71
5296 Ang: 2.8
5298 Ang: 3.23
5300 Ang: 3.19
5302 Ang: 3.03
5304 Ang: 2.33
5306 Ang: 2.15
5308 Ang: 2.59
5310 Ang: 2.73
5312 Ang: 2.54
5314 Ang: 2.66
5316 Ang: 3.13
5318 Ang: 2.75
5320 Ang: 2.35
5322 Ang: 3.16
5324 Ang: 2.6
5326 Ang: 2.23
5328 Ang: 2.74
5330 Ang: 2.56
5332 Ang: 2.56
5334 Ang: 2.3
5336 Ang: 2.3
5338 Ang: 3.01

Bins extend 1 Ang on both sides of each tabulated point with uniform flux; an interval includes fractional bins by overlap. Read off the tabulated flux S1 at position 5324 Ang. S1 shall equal 2.6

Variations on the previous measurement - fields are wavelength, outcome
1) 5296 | 2.8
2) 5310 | 2.73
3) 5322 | 3.16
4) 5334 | 2.3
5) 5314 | 2.66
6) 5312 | 2.54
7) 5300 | 3.19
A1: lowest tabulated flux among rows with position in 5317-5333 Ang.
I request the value 2.23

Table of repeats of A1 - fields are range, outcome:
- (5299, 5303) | 3.03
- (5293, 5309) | 2.15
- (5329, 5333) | 2.56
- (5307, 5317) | 2.54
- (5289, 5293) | 2.27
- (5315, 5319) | 2.75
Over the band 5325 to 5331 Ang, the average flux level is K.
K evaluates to 2.51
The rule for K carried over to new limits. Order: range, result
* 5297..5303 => 3.15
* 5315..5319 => 2.94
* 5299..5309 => 2.66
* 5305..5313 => 2.5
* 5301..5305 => 2.68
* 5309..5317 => 2.76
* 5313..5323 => 2.81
